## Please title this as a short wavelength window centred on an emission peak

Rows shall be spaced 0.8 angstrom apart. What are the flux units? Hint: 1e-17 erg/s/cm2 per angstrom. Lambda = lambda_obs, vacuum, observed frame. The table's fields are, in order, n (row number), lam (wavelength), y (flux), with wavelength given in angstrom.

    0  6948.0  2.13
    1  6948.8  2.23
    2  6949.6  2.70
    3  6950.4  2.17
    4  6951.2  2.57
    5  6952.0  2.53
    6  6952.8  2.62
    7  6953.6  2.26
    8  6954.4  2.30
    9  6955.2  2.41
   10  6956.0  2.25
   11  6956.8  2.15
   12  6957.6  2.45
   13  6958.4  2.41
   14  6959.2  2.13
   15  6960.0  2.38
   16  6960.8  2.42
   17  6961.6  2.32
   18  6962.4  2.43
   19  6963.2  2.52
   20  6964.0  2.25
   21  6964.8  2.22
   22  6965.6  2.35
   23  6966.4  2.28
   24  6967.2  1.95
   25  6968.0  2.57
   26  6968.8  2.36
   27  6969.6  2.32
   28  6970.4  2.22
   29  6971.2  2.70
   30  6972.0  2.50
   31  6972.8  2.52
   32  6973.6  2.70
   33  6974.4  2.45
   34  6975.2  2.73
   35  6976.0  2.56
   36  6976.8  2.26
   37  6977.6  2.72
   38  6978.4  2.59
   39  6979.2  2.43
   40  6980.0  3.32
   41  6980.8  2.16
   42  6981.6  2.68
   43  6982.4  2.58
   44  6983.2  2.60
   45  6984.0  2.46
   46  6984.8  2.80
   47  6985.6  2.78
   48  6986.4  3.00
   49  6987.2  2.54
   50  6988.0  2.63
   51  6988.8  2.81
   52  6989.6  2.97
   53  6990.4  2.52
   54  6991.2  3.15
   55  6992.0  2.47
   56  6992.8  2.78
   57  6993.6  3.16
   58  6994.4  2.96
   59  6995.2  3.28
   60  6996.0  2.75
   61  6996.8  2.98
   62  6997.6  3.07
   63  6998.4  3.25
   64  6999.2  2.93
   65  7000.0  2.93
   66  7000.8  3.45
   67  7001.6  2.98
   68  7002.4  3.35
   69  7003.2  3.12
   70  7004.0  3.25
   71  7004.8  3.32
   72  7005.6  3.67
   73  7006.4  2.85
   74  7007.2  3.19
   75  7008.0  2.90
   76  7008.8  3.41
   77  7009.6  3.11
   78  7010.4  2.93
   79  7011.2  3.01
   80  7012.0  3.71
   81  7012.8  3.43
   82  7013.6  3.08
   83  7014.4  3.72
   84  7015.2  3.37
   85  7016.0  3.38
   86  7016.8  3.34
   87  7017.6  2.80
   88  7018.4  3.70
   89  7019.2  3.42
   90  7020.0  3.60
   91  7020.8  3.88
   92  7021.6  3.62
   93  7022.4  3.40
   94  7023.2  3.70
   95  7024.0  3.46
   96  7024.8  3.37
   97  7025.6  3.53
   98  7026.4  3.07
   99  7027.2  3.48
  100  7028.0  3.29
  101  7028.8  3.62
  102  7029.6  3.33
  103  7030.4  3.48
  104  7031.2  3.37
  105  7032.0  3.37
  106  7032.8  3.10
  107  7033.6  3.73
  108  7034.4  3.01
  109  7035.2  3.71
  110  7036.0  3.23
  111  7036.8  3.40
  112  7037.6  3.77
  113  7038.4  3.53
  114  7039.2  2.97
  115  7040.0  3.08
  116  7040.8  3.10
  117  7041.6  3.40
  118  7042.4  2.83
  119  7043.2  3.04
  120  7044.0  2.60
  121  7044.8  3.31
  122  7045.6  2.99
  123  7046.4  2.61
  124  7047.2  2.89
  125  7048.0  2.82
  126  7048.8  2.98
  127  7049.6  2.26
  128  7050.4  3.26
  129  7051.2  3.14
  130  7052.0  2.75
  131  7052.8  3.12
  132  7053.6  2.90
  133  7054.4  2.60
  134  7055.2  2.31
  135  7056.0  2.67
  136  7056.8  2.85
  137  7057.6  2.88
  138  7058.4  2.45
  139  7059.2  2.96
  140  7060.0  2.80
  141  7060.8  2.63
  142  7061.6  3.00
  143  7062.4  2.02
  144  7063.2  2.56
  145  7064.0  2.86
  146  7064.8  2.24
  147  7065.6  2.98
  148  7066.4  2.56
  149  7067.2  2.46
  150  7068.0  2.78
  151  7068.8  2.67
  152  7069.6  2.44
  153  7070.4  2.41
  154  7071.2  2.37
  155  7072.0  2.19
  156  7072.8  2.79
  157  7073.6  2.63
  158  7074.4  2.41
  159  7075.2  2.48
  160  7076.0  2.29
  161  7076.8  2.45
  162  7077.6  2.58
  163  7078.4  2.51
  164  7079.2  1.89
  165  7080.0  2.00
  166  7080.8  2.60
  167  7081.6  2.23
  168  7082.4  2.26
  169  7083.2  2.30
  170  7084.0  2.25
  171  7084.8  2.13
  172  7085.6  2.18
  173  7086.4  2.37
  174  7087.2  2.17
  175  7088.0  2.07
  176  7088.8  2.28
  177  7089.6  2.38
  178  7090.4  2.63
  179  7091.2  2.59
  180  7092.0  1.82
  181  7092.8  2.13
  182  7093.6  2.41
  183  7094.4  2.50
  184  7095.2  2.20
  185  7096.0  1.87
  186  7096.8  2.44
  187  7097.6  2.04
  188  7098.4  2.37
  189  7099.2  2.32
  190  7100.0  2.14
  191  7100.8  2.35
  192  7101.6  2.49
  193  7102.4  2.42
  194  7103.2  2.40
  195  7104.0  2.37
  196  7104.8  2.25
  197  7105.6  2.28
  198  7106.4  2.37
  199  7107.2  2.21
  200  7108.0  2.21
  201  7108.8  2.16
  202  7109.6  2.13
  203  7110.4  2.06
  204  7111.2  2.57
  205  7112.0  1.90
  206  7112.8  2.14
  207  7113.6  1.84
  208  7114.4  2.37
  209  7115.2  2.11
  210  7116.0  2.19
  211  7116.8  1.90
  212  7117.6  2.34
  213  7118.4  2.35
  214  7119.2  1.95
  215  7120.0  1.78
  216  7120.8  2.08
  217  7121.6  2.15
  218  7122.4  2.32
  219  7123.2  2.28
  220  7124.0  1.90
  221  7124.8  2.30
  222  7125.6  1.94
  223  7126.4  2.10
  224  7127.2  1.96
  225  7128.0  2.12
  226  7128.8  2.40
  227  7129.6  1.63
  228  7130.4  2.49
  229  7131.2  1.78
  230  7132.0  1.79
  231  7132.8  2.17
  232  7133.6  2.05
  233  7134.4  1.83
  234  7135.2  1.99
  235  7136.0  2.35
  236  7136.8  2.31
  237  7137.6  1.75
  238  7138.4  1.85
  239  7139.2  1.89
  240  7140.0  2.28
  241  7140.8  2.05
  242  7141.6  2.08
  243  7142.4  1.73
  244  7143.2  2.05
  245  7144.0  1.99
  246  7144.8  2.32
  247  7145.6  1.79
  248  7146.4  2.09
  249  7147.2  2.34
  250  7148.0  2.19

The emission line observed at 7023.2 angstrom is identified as Mg II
